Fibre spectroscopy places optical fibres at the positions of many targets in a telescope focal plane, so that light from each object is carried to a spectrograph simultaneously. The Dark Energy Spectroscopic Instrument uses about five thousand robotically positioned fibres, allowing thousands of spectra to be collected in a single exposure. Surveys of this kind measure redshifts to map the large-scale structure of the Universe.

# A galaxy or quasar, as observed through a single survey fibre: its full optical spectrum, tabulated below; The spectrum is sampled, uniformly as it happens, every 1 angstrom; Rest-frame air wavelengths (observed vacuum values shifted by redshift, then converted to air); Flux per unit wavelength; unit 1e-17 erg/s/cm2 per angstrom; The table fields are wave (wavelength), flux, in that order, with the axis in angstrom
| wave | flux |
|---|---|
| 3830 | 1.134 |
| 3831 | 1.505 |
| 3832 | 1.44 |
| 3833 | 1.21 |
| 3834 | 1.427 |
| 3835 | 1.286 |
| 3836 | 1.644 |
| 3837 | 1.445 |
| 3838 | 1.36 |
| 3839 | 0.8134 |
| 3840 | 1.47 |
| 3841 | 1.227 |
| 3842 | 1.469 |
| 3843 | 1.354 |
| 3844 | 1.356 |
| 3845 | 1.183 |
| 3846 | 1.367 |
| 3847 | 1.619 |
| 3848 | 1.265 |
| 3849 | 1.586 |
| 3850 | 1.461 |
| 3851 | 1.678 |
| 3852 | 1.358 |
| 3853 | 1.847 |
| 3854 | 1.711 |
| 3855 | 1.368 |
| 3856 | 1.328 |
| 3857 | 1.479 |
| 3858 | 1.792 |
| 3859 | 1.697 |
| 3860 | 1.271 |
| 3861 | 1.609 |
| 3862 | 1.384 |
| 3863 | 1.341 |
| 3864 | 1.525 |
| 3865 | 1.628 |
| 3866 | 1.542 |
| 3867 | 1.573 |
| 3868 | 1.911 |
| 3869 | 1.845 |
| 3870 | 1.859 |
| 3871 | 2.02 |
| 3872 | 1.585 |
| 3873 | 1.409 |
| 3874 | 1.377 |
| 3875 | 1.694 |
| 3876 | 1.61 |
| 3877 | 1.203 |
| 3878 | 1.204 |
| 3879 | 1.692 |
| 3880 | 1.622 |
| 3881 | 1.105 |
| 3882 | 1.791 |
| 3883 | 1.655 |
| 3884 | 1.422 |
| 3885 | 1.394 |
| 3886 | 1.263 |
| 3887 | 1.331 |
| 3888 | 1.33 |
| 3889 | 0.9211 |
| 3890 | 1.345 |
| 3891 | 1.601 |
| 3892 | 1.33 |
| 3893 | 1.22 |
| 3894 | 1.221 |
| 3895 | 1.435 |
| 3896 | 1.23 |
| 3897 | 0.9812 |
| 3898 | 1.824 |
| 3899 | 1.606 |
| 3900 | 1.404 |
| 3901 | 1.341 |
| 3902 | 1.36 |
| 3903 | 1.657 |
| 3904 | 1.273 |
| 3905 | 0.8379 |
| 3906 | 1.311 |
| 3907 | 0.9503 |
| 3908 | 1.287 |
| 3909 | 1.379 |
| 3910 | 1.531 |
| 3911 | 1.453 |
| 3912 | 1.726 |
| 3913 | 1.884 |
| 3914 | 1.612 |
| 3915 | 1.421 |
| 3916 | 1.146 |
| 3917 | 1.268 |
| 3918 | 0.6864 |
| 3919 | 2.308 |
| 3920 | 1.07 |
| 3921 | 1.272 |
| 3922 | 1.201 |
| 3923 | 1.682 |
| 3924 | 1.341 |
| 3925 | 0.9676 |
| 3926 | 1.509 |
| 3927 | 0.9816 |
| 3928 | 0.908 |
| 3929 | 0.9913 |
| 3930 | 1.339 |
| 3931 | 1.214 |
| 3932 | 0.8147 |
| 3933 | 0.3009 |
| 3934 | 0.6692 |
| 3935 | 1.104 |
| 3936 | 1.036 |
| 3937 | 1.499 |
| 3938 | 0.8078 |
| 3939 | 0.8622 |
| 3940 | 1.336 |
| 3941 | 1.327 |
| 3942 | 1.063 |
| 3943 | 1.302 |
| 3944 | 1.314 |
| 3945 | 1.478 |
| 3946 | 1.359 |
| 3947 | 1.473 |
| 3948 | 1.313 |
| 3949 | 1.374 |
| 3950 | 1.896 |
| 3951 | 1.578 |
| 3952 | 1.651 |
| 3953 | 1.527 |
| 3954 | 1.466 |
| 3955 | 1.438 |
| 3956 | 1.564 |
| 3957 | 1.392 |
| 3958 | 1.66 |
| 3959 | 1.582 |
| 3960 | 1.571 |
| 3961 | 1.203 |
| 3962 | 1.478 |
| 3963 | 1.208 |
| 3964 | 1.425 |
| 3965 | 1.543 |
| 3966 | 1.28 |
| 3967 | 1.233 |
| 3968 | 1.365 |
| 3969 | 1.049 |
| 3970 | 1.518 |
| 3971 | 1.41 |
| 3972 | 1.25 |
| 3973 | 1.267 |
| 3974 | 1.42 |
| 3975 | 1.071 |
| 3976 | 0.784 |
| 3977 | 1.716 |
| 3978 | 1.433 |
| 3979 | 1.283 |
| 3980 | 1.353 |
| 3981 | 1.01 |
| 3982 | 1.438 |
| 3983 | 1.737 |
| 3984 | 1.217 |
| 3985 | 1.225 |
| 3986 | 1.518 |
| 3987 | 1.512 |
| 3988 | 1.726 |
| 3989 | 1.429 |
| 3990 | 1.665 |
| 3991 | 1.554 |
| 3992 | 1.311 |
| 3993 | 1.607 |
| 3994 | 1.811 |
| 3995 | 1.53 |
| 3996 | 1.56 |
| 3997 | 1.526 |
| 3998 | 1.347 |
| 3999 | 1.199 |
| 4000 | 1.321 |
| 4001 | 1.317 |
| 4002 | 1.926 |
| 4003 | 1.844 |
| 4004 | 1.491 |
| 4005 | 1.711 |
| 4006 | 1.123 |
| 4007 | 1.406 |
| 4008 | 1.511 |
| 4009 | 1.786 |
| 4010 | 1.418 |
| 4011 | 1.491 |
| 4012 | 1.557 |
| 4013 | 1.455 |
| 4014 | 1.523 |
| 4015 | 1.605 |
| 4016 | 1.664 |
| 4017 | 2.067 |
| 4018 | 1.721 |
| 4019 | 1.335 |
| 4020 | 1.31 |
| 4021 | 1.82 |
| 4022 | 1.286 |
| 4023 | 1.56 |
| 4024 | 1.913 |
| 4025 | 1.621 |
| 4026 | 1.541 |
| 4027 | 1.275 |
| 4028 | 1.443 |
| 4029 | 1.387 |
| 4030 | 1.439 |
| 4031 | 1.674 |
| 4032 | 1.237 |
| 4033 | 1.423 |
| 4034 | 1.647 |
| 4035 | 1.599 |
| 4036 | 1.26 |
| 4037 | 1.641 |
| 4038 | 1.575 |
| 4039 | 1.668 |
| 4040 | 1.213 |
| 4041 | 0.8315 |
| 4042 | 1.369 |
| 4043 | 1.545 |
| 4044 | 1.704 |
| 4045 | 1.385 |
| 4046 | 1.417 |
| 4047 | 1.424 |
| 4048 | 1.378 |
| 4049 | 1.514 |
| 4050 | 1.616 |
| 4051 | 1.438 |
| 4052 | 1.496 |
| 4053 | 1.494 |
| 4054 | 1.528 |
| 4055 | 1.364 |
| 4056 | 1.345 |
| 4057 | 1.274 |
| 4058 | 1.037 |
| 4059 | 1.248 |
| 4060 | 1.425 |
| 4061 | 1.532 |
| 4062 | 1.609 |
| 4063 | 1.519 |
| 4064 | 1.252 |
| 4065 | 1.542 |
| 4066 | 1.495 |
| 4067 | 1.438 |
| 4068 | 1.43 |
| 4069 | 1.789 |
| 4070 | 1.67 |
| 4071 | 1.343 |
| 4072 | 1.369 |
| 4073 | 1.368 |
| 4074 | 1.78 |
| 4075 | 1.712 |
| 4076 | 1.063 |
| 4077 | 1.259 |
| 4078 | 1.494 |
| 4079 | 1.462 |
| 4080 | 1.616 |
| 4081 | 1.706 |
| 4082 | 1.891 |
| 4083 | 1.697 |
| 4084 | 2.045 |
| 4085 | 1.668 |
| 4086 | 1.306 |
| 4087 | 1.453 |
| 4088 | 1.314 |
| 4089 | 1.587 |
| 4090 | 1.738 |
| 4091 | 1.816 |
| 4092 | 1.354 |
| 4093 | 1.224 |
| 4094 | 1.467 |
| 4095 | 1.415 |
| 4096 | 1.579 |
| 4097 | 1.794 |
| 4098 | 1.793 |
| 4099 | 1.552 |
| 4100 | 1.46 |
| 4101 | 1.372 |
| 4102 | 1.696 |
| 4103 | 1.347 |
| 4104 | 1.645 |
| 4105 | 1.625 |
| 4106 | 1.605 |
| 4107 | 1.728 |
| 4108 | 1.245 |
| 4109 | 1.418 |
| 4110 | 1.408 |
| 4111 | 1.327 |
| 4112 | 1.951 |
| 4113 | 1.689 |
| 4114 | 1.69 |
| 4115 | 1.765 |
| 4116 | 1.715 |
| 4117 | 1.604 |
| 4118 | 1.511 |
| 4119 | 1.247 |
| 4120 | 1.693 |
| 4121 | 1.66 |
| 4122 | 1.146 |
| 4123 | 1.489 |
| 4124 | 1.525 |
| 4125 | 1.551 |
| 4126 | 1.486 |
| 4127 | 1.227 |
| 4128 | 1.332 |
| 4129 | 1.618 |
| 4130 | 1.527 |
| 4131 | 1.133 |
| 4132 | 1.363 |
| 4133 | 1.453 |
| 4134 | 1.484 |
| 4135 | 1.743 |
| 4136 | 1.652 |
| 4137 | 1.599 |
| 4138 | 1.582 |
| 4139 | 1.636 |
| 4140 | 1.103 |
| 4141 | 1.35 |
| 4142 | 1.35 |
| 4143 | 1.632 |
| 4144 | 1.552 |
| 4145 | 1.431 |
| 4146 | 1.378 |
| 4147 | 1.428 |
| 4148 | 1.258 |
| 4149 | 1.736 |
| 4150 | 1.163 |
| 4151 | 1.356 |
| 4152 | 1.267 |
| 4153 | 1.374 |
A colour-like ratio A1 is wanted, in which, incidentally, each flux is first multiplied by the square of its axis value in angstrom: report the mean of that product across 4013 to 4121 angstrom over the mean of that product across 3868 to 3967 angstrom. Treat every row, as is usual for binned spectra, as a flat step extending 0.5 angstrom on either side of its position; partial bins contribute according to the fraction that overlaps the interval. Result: 1.20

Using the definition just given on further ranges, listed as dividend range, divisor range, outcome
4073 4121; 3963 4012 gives 1.15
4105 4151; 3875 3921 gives 1.21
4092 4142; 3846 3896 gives 1.14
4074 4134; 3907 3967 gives 1.26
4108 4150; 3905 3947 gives 1.34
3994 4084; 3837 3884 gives 1.09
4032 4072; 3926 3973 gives 1.18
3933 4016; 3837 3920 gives 1.02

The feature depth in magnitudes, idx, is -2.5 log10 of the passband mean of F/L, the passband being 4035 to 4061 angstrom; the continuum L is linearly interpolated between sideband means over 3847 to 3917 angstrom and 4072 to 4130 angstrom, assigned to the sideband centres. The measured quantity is 0.08 mag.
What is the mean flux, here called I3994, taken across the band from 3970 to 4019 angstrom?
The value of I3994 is 1.47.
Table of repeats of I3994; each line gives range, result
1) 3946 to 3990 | 1.41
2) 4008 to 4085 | 1.5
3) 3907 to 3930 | 1.34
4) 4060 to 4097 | 1.53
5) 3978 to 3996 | 1.47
